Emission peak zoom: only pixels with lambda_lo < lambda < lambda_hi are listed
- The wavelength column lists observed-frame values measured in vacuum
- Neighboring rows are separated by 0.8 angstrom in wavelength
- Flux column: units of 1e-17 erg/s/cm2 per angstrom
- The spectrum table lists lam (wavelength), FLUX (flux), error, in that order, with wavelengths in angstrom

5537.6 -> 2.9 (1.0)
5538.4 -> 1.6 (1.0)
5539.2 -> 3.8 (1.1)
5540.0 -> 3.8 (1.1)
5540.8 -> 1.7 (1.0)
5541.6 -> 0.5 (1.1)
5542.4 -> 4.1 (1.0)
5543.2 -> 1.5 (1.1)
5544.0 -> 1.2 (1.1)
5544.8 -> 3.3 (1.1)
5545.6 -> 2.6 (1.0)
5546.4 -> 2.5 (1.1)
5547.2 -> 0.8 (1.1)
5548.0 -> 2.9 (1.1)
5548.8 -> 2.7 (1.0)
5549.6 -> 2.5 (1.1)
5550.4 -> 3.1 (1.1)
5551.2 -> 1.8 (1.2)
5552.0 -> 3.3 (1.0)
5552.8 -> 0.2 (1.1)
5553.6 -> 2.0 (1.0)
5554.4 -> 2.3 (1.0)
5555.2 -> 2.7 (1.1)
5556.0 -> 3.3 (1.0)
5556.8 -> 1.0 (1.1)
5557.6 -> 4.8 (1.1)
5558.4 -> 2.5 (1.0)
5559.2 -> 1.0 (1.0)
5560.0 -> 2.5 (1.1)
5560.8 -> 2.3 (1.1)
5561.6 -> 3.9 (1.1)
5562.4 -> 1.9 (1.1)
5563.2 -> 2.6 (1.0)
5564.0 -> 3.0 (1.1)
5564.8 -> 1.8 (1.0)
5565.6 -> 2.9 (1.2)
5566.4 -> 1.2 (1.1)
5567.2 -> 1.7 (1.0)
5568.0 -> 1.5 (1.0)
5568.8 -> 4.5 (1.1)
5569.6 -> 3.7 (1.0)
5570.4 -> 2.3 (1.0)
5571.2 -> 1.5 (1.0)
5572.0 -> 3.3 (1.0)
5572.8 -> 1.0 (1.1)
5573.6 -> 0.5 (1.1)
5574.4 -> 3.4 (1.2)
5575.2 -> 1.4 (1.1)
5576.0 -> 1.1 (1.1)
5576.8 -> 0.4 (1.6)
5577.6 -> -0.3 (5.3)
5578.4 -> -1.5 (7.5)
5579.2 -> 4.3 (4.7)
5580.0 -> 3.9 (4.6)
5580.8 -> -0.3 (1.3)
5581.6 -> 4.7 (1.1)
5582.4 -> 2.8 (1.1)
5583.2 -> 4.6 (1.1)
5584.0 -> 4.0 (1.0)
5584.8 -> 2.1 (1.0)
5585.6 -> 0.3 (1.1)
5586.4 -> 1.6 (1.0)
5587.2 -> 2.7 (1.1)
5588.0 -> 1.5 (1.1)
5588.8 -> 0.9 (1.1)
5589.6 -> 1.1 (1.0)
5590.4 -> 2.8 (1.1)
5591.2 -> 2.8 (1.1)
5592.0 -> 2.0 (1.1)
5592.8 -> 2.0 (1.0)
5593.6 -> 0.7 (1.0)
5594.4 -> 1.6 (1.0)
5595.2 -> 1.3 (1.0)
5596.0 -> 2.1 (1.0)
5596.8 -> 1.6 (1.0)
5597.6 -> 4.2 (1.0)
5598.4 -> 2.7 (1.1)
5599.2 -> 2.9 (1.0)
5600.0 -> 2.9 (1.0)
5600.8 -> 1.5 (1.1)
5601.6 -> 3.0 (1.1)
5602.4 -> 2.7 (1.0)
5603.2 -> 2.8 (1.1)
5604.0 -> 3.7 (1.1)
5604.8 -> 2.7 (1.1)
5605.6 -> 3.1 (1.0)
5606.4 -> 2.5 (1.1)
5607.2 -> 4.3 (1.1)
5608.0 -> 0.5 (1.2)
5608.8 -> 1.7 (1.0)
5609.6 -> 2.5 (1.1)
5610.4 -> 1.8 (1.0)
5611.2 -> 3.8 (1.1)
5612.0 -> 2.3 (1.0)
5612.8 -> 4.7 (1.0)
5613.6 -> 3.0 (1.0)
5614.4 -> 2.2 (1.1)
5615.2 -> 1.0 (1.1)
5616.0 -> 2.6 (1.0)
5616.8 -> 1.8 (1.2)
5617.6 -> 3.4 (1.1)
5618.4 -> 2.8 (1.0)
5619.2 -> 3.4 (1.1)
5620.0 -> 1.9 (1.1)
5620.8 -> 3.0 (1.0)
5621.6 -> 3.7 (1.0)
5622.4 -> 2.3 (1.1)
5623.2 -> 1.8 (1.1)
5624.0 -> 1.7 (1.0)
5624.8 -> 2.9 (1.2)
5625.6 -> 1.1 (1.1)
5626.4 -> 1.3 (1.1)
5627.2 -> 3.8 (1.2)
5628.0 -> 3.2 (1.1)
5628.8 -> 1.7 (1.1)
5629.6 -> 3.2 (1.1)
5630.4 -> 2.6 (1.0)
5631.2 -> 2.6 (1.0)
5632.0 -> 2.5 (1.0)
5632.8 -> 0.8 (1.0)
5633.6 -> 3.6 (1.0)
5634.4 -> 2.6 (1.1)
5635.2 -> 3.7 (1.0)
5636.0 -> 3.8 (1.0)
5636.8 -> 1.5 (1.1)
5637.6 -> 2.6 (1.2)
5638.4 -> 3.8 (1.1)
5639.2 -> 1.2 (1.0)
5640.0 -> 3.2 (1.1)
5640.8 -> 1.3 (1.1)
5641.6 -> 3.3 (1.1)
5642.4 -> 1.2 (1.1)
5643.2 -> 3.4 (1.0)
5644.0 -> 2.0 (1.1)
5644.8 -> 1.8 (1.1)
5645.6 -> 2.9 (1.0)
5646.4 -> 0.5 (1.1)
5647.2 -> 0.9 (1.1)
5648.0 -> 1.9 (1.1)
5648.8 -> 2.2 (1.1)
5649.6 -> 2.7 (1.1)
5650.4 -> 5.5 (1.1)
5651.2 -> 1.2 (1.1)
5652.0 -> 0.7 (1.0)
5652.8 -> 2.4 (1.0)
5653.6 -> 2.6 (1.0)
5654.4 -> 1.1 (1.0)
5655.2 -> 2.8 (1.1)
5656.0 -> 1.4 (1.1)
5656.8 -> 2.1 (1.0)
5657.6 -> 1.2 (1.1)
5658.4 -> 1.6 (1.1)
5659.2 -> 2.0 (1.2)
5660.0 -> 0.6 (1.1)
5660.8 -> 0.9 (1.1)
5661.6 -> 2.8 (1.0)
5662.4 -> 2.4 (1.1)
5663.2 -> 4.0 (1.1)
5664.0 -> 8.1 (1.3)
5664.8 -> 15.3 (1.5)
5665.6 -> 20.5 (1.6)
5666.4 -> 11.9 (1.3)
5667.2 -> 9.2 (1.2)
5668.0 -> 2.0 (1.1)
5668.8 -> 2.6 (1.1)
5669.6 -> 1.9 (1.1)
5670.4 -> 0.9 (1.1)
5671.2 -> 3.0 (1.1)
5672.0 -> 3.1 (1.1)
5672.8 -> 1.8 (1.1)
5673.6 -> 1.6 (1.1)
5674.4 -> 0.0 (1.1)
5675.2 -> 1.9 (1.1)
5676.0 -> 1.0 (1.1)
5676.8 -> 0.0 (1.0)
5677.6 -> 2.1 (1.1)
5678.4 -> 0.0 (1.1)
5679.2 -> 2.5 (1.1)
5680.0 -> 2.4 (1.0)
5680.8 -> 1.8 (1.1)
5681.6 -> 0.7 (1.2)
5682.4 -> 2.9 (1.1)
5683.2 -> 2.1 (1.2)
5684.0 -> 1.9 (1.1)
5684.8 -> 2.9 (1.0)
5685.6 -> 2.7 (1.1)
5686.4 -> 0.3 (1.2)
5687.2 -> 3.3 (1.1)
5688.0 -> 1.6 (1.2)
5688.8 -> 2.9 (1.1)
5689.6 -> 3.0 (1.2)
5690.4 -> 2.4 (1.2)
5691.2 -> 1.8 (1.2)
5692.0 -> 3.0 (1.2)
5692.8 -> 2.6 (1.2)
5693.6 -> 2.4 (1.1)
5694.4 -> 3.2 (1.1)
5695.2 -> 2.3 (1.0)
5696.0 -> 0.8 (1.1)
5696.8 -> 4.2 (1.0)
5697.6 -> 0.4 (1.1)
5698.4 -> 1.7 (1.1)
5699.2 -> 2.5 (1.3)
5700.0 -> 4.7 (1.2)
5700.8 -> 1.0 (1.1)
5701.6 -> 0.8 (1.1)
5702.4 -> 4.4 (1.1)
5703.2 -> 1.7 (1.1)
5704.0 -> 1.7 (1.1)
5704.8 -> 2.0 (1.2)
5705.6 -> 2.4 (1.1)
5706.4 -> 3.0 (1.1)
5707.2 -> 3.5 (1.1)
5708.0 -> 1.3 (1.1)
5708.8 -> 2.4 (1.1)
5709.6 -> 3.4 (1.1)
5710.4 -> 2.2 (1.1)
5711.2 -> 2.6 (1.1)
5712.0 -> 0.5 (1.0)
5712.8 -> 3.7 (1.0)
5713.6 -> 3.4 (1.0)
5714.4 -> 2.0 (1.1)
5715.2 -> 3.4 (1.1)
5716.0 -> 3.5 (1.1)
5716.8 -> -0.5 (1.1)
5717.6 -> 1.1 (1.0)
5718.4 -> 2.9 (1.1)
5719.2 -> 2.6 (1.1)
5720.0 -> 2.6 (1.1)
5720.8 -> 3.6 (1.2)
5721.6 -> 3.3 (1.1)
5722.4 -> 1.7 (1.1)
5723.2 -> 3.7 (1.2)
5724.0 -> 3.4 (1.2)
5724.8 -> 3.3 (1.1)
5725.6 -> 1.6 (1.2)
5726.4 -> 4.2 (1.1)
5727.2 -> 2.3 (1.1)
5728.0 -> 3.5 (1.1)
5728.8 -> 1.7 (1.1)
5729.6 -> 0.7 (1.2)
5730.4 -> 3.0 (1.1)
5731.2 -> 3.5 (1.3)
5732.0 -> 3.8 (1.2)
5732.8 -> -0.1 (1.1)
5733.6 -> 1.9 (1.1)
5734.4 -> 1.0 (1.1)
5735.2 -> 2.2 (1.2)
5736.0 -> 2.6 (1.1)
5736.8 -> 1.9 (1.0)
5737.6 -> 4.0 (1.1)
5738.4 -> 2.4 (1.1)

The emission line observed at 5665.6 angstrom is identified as H-beta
